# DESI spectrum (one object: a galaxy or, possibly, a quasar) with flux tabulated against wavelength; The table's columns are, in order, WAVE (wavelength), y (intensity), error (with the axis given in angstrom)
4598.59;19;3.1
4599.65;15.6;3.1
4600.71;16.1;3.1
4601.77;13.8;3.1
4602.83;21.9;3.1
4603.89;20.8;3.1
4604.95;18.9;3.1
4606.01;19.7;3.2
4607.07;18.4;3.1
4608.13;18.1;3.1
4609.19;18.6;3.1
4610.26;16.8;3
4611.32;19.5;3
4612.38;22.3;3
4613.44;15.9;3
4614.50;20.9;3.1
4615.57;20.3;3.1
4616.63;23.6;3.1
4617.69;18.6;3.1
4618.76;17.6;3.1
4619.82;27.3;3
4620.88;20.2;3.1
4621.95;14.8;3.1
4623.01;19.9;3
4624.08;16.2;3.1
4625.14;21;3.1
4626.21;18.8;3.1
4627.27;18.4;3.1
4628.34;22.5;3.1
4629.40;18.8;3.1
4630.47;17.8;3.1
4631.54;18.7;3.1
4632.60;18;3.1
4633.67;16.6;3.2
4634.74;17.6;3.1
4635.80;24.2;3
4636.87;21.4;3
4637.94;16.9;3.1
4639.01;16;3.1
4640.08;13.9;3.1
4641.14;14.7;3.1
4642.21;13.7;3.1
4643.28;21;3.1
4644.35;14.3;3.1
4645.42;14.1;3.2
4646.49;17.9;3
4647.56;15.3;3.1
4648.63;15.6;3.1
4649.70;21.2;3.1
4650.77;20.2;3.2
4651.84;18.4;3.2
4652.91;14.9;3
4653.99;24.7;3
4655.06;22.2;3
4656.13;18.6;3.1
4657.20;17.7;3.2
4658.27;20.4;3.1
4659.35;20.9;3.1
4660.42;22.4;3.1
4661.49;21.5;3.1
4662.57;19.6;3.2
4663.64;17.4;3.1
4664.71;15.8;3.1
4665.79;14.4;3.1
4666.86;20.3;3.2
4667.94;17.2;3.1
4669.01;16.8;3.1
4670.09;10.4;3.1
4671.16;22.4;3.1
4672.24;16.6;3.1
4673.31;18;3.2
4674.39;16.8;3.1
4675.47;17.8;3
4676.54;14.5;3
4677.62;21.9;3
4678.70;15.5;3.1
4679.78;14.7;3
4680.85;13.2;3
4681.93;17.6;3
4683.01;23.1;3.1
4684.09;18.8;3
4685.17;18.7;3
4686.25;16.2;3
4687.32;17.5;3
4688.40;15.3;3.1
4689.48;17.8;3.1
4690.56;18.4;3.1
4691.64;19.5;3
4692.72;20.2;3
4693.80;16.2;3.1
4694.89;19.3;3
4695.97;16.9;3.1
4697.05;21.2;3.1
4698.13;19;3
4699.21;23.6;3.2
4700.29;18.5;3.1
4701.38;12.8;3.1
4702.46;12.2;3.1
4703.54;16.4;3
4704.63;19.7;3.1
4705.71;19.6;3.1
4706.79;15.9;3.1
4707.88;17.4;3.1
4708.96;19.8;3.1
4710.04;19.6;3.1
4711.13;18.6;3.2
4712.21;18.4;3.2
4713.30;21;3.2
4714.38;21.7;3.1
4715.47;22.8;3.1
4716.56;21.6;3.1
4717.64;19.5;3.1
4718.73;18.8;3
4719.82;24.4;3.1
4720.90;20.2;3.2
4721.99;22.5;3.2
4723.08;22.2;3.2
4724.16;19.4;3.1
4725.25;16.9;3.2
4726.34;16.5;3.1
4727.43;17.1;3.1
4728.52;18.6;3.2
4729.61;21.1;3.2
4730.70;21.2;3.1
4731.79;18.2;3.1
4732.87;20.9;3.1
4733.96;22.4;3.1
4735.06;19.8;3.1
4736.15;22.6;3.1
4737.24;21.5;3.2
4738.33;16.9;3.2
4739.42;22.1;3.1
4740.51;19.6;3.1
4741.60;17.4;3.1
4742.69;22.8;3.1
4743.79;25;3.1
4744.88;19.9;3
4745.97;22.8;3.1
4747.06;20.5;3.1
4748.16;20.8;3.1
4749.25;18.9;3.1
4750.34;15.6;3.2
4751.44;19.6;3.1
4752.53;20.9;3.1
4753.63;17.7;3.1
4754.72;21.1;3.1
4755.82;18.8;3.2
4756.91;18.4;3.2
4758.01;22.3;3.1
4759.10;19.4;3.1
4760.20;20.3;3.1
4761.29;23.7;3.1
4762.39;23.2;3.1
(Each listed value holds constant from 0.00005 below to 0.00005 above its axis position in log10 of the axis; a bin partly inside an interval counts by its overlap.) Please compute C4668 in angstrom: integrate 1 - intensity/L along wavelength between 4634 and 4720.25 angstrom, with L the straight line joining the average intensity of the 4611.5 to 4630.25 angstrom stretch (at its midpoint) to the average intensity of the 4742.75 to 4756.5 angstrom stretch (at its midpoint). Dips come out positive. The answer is 7.4 angstrom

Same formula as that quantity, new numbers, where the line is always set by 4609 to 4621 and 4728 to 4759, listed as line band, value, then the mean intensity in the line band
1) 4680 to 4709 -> 3.4 angstrom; 17.9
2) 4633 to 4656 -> 2.7 angstrom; 17.9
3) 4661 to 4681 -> 3.0 angstrom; 17.2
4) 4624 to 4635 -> 0.8 angstrom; 18.7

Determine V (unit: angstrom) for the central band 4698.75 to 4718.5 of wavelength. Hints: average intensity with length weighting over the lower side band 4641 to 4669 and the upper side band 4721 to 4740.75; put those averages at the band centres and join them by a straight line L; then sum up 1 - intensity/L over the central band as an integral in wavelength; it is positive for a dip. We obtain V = 0.7 angstrom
